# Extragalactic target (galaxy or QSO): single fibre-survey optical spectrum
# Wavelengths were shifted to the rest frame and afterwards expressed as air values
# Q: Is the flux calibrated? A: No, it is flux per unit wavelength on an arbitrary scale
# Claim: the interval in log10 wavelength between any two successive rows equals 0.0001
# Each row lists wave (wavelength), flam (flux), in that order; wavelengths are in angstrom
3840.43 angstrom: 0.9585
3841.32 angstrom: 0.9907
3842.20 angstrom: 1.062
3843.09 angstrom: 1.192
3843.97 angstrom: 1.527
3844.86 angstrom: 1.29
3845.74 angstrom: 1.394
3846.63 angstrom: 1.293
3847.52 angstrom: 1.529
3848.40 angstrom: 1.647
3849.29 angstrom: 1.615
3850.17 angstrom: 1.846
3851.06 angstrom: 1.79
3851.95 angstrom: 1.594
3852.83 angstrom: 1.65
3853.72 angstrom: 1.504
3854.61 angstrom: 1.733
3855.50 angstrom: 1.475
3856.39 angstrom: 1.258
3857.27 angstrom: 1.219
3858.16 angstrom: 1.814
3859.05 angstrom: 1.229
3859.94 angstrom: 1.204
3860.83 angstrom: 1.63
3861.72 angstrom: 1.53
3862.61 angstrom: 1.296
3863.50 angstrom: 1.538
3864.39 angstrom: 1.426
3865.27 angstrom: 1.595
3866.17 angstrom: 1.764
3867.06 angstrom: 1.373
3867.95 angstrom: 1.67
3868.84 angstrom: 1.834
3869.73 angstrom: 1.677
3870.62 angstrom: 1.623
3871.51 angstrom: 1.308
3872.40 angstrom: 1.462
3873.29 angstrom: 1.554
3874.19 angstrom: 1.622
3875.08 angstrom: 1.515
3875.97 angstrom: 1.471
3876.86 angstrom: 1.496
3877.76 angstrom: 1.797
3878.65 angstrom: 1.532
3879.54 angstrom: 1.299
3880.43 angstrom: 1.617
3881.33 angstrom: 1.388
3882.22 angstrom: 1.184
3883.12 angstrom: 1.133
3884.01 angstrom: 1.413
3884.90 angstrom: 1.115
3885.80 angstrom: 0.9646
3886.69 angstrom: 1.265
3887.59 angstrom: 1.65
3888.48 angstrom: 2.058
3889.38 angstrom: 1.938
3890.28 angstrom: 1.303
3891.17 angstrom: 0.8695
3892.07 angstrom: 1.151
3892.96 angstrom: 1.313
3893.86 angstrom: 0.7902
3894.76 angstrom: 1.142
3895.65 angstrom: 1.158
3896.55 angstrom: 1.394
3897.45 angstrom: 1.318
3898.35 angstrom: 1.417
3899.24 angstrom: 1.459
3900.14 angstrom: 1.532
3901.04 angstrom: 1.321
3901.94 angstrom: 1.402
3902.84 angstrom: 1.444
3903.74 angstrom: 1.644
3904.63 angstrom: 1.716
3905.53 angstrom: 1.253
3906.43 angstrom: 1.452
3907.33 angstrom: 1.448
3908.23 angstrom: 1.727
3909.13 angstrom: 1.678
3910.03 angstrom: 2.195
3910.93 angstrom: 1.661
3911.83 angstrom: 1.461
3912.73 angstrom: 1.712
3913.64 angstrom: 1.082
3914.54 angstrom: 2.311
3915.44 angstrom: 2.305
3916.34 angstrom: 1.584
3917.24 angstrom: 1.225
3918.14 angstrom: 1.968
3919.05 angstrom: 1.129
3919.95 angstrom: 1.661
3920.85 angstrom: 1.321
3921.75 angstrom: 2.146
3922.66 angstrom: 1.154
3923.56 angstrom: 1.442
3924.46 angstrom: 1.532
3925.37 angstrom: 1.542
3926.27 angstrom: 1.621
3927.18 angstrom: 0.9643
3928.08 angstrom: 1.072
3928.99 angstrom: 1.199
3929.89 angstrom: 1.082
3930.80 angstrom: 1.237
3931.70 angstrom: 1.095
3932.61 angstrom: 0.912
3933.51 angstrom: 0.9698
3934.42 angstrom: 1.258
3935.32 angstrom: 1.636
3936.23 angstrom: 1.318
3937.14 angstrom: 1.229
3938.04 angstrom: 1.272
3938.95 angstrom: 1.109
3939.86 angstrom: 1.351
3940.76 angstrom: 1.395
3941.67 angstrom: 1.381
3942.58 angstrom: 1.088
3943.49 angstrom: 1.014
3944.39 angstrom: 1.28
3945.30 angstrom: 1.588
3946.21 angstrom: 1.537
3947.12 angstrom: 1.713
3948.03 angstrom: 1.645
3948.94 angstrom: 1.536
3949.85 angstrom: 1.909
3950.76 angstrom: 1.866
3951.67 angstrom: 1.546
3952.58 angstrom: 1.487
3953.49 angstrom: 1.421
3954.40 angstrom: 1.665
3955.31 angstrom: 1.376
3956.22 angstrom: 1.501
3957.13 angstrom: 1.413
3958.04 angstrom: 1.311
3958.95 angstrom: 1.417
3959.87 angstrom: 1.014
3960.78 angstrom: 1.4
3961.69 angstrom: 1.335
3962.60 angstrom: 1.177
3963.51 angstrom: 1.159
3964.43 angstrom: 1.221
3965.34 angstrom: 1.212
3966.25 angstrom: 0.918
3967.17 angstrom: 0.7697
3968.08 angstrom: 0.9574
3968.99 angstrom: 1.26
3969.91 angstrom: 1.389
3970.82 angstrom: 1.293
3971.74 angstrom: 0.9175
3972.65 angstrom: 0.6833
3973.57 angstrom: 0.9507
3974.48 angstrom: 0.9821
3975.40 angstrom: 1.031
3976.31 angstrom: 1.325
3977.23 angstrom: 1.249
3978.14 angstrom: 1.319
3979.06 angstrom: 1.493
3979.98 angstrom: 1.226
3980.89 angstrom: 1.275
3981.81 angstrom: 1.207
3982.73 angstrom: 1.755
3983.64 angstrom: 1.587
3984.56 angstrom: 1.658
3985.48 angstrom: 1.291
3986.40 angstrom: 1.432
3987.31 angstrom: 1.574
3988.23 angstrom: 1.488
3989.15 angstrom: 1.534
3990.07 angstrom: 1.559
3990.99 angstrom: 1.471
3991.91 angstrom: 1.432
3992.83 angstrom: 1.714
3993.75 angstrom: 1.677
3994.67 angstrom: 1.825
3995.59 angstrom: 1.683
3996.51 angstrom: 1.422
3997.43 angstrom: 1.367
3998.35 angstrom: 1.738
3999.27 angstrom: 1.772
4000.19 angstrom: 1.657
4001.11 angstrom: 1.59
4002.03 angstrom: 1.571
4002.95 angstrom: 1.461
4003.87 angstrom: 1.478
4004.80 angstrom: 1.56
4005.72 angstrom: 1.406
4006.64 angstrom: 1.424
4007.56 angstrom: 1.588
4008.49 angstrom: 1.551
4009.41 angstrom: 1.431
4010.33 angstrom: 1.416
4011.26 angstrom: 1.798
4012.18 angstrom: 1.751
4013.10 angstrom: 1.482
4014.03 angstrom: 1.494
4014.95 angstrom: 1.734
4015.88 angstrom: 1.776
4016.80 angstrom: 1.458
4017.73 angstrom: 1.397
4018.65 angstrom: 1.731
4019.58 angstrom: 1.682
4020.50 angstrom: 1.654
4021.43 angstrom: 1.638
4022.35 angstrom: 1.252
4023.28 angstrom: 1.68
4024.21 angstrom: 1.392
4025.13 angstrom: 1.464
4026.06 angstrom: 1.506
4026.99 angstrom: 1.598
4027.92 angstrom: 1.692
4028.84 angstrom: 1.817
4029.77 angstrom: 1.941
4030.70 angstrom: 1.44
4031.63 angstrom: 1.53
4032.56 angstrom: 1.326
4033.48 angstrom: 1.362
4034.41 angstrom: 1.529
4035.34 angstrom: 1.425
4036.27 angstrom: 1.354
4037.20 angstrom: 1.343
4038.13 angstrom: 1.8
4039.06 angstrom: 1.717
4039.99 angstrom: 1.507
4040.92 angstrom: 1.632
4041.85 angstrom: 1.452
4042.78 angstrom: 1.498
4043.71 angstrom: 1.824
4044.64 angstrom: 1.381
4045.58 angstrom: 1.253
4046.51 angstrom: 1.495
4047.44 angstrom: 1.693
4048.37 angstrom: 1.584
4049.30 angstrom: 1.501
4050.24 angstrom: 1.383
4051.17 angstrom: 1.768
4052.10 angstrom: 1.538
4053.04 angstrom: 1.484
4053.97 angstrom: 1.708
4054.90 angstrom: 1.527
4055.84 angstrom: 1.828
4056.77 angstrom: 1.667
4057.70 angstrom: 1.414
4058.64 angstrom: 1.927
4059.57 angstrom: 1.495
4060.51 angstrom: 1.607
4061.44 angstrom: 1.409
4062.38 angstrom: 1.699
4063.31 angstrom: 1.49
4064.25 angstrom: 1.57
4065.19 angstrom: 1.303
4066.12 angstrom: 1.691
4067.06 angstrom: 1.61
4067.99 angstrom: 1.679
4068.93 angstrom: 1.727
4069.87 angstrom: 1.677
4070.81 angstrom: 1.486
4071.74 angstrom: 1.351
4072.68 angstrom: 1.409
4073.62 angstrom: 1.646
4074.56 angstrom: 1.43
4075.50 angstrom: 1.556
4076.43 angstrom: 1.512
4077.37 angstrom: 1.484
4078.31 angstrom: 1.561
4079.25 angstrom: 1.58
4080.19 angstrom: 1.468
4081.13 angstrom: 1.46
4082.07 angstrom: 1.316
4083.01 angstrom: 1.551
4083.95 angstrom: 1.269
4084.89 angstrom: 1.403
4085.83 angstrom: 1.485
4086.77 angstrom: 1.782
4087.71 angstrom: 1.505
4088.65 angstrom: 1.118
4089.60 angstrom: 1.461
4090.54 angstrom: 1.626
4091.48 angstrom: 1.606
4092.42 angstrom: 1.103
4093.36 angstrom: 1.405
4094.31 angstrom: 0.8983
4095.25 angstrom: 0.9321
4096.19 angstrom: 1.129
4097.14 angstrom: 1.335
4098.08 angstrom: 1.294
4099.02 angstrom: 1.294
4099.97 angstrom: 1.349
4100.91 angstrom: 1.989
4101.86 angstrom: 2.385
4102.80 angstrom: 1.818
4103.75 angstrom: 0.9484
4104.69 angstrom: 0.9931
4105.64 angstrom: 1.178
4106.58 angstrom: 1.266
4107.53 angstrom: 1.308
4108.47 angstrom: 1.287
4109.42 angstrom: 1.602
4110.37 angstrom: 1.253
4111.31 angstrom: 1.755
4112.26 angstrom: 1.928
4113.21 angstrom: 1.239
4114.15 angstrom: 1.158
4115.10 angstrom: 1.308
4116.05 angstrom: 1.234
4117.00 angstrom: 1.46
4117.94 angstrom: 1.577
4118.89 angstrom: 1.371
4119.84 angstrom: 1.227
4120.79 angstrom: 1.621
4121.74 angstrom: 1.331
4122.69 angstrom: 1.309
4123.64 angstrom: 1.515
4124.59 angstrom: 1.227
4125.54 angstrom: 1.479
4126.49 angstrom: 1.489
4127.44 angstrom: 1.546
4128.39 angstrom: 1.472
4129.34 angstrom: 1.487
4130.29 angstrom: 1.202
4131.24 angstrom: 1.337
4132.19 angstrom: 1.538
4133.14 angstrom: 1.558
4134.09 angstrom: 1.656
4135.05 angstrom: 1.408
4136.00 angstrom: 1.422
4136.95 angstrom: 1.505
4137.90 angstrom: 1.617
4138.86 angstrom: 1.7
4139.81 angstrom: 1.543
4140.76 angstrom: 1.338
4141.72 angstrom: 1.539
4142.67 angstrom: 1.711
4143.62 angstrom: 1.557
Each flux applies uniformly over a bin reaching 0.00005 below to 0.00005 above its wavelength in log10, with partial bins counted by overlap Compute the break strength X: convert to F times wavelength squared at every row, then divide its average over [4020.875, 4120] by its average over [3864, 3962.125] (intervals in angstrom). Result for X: 1.1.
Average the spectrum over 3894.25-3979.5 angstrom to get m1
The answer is 1.38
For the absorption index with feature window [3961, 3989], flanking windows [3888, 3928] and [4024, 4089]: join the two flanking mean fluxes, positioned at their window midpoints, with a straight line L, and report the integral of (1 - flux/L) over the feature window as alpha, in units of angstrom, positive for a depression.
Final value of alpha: 5.04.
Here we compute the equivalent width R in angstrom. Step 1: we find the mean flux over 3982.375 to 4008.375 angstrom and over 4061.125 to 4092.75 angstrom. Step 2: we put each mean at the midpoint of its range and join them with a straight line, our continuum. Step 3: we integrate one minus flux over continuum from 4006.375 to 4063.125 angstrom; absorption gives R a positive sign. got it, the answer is -1.2 angstrom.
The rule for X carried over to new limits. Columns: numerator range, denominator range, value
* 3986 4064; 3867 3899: 1.19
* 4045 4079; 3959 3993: 1.28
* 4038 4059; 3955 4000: 1.22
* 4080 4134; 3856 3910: 1.09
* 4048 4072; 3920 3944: 1.31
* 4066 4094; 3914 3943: 1.16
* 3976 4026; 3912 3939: 1.13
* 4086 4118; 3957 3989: 1.19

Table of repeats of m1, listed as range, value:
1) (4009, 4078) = 1.56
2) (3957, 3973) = 1.16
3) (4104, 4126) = 1.37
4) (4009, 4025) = 1.57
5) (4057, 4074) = 1.57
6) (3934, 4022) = 1.42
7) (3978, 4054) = 1.54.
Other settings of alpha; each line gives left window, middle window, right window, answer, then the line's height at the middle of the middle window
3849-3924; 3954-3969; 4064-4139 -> 2.4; 1.48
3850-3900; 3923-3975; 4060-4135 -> 5.7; 1.45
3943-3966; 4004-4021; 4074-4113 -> -1.7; 1.43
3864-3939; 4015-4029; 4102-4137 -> -1.5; 1.43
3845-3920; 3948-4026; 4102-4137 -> 1.1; 1.46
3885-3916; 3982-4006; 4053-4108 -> -1.3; 1.48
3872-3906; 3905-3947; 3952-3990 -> -2.5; 1.35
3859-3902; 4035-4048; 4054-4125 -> -0.7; 1.45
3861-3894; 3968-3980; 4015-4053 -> 2.9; 1.51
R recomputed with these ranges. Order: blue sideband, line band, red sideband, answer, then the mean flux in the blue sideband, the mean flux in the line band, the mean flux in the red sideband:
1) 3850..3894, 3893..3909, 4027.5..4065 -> 1.0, 1.47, 1.39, 1.56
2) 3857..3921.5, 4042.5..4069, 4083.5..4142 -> -2.6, 1.49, 1.58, 1.42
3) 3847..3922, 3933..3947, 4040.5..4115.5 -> 1.8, 1.5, 1.3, 1.48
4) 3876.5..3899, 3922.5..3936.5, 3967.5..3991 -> 0.8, 1.35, 1.25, 1.3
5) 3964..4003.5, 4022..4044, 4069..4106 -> -2.2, 1.37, 1.54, 1.43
